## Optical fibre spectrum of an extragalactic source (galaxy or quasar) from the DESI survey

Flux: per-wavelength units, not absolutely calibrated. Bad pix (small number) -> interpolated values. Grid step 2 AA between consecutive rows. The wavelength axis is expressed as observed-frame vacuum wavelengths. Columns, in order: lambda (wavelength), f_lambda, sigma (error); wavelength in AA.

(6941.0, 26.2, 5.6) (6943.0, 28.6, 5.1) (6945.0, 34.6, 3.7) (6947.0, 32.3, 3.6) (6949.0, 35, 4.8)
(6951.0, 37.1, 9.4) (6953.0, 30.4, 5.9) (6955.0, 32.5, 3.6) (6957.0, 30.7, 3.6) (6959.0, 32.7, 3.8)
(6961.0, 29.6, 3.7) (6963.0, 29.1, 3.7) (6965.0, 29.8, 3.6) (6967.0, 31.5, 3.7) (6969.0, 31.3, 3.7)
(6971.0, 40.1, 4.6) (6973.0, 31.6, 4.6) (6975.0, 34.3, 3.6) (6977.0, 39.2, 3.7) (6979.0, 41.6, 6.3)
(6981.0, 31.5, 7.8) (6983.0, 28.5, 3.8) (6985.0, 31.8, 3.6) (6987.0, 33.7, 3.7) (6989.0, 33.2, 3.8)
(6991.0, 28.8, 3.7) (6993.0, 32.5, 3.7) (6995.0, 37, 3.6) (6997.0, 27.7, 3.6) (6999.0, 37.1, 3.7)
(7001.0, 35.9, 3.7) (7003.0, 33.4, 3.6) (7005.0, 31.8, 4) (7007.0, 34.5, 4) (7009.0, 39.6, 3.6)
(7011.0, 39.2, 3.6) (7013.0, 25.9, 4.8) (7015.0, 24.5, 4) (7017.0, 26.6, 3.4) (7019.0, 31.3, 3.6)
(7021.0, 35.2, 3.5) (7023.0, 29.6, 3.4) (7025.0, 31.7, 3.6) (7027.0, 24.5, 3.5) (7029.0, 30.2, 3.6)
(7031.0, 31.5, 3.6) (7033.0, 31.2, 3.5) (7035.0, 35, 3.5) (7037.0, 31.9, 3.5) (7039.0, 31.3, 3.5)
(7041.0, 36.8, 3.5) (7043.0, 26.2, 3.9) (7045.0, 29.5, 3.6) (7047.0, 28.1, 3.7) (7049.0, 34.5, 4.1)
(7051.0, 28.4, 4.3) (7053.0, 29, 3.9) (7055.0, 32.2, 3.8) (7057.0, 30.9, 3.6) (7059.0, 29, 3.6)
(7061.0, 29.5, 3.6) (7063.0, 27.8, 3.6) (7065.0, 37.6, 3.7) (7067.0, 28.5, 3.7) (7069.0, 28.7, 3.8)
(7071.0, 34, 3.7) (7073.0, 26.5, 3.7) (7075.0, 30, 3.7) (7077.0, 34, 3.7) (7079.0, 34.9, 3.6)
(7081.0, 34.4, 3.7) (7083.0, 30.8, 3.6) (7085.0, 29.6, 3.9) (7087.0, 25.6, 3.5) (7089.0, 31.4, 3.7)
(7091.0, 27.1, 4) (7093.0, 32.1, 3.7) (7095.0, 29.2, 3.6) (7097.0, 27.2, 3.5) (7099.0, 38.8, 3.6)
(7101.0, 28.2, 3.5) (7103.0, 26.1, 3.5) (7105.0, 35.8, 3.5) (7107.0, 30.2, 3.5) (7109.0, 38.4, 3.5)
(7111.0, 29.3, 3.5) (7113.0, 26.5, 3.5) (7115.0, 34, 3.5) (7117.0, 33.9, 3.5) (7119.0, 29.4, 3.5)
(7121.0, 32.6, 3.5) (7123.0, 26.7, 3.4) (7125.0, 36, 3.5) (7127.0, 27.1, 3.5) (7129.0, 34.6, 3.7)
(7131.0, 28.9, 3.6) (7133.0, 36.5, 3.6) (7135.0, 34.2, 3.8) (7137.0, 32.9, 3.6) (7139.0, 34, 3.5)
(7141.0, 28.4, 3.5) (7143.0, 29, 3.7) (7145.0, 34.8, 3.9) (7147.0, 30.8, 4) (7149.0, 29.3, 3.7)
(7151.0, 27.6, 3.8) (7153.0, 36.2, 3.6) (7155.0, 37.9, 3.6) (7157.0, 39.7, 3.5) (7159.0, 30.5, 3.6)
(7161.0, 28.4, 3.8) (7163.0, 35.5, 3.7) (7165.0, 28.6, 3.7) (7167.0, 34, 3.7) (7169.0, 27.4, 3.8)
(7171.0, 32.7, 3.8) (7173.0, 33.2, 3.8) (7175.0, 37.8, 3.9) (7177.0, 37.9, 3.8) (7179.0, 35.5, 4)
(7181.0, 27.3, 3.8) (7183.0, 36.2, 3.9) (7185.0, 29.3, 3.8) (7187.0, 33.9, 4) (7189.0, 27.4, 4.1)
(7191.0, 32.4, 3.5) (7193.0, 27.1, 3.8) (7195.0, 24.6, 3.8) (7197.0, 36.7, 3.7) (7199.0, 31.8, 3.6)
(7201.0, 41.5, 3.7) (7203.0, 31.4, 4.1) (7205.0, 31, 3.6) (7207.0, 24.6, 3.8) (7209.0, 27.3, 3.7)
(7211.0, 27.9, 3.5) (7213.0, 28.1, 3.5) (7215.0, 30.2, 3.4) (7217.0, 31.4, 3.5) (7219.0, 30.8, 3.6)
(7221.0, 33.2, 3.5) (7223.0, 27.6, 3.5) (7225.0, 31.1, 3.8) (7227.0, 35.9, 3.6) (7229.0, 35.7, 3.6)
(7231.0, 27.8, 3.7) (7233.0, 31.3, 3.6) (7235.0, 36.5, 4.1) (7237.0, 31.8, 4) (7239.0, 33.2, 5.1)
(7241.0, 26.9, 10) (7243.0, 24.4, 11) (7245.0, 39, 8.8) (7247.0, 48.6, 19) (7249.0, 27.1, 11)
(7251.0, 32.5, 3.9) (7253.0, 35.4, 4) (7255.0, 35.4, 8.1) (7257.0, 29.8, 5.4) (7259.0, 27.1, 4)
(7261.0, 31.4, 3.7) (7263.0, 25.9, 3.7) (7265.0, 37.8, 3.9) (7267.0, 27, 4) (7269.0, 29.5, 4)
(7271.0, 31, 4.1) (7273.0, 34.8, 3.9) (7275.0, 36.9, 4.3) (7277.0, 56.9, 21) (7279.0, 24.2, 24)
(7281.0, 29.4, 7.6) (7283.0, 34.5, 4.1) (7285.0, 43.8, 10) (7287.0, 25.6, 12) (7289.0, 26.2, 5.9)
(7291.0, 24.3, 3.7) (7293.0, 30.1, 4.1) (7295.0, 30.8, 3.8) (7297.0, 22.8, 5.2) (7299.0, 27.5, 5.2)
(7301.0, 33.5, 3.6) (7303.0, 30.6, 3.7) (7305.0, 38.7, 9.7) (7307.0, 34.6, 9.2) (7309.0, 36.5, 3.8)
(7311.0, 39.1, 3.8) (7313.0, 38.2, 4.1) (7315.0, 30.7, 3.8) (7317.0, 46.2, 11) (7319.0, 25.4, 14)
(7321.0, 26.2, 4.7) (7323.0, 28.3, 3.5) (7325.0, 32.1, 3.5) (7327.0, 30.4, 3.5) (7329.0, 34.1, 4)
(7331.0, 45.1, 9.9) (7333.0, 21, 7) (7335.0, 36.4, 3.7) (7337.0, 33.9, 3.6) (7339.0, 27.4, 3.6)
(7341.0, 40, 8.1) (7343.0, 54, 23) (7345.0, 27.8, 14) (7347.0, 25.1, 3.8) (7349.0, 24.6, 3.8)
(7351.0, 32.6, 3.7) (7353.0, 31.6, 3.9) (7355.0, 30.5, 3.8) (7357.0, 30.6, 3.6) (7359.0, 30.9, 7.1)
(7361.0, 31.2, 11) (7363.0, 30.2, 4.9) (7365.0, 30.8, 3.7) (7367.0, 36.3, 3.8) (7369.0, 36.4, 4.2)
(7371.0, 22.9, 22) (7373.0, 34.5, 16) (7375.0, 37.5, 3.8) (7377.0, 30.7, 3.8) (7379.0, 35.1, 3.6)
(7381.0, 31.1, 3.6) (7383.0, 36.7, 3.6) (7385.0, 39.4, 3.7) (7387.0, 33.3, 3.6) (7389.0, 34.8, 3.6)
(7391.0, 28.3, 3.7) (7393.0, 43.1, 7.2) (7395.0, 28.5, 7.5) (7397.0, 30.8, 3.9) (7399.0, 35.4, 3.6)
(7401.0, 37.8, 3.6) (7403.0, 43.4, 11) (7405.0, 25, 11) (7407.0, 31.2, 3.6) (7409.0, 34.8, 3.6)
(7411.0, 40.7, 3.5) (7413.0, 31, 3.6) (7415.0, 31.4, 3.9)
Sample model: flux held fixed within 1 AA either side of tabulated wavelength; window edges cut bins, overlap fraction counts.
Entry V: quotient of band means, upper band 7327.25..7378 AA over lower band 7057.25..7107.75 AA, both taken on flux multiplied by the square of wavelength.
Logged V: 1.1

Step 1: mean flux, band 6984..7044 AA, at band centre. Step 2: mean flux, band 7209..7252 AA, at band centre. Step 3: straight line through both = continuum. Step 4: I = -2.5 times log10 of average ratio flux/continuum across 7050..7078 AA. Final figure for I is 0.05 mag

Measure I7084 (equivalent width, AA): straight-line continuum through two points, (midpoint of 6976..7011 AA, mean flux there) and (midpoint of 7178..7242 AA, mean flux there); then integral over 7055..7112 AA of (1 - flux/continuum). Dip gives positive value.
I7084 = 3.40 AA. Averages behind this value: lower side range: 34.1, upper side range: 31.2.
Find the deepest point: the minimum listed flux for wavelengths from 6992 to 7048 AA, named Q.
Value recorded 24.5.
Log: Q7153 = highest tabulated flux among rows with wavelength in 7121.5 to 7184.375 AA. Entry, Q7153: 39.7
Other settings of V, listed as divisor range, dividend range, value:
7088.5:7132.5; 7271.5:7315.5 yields 1.12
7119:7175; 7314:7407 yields 1.09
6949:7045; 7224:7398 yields 1.10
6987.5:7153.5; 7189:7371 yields 1.09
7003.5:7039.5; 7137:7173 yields 1.06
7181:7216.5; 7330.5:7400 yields 1.13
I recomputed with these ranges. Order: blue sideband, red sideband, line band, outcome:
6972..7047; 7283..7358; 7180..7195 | 0.08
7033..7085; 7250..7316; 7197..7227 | 0.04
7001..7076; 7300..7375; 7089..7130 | 0.01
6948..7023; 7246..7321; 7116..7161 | 0.02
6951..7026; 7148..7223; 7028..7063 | 0.05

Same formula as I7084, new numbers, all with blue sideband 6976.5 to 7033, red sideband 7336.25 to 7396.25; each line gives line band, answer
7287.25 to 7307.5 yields 2.0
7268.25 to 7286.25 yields -1.5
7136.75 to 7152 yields 0.9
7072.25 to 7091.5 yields 1.1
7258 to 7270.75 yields 1.1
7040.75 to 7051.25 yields 0.7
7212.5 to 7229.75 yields 0.6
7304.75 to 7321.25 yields -1.2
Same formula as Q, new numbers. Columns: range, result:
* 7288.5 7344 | 21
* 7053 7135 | 25.6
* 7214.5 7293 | 24.2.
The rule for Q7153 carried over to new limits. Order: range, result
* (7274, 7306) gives 56.9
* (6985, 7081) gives 39.6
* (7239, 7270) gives 48.6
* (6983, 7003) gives 37.1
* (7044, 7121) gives 38.8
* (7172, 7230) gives 41.5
